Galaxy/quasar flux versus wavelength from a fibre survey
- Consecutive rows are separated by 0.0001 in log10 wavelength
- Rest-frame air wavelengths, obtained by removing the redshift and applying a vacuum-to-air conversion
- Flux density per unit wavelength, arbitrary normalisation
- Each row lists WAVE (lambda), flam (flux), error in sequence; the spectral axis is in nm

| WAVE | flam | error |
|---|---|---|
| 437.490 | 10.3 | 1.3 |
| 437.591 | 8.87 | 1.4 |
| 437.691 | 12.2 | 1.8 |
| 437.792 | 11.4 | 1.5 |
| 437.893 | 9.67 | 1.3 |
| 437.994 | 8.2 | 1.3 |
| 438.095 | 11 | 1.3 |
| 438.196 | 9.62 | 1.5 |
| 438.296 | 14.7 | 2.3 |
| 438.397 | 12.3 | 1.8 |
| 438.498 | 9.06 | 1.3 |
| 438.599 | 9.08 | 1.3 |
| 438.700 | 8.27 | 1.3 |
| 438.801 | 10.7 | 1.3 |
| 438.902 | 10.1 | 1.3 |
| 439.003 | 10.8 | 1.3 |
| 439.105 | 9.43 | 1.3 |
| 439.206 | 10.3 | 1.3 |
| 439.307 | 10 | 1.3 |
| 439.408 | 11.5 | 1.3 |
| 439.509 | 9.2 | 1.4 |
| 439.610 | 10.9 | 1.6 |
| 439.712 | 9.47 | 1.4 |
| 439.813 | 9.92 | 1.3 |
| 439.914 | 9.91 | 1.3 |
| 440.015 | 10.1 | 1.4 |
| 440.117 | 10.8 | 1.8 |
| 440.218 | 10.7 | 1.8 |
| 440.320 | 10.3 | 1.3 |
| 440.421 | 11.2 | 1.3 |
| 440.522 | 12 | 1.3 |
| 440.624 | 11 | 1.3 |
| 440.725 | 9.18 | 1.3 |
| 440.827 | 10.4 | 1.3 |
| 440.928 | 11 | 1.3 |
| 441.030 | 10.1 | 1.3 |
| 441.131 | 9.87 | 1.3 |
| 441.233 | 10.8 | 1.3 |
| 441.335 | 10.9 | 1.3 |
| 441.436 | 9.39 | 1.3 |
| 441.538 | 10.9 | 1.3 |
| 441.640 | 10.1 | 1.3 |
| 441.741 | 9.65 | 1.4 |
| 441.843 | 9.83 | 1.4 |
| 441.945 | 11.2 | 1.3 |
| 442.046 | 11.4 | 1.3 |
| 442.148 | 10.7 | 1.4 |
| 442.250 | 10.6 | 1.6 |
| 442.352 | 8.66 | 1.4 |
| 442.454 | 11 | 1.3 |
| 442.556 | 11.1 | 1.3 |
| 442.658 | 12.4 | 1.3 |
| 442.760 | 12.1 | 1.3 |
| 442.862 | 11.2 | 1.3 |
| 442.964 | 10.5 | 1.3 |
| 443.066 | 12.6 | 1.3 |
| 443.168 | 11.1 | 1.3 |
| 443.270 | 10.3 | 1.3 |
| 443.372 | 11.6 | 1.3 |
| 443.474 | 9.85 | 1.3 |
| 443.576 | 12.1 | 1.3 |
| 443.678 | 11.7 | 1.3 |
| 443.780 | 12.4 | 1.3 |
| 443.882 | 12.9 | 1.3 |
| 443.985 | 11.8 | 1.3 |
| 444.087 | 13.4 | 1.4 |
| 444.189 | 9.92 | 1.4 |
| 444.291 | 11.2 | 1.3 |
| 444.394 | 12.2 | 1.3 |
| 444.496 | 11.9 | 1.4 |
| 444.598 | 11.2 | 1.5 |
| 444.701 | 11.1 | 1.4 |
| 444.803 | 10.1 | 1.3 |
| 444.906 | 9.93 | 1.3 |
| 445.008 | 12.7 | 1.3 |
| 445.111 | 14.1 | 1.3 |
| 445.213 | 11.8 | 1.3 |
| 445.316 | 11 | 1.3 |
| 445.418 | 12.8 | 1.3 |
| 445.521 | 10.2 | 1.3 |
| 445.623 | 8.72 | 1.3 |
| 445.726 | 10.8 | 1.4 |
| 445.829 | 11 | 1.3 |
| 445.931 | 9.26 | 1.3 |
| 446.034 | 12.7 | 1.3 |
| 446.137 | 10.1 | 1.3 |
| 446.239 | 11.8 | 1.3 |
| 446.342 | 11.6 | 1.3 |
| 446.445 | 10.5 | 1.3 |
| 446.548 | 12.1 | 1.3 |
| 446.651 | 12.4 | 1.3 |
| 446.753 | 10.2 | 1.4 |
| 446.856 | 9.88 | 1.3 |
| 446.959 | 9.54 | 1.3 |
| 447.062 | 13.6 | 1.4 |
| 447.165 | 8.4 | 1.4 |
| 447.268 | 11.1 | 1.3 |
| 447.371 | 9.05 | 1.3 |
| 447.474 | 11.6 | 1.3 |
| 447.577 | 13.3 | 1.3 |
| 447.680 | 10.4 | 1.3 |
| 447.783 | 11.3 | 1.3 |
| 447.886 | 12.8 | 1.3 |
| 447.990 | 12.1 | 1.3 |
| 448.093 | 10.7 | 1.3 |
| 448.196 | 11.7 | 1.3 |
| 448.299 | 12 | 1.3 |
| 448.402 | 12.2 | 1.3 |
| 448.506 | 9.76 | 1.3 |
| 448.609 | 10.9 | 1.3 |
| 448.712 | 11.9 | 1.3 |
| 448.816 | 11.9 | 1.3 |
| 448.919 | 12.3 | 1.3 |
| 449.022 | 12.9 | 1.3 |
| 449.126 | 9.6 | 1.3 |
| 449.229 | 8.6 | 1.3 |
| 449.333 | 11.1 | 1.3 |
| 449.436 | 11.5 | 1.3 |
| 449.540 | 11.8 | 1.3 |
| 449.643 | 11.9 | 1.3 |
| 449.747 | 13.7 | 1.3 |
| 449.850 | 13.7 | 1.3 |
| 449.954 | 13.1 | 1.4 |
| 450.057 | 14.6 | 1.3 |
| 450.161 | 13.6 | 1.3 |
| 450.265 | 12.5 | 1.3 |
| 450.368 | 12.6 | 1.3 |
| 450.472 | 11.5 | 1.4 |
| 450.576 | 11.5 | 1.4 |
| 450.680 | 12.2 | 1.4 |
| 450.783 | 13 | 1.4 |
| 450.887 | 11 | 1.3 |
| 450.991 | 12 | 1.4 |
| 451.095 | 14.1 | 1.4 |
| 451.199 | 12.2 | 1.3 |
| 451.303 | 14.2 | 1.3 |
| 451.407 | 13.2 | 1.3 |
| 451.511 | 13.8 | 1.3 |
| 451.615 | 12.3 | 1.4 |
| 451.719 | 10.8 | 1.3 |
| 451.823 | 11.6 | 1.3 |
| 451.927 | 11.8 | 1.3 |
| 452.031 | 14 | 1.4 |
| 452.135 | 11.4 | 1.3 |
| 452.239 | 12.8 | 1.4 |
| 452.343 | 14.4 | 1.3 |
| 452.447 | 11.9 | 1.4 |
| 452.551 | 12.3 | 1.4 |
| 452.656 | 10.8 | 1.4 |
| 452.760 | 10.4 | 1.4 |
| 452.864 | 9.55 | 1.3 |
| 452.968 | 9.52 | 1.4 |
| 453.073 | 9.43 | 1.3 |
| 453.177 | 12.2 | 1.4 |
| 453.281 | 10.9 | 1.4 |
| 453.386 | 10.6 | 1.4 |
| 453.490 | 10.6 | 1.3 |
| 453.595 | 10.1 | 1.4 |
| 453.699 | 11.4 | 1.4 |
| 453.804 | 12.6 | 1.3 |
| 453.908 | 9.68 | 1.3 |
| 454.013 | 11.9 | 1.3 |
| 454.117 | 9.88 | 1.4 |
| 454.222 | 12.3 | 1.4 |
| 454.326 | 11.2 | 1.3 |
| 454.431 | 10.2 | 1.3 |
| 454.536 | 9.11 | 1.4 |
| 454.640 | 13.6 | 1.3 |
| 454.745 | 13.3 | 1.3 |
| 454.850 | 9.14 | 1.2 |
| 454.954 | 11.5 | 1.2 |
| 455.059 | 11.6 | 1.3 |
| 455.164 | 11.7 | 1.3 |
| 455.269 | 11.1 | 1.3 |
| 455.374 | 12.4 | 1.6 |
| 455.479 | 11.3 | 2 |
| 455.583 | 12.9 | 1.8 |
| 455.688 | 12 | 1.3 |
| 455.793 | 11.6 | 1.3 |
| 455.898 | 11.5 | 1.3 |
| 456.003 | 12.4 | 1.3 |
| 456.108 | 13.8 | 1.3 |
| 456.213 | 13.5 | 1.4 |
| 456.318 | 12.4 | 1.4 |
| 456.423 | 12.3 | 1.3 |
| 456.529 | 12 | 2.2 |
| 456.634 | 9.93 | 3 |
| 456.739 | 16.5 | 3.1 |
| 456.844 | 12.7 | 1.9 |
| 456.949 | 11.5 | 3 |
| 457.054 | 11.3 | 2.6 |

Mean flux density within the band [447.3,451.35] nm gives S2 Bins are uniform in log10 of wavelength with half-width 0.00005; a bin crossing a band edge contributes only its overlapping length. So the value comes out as 12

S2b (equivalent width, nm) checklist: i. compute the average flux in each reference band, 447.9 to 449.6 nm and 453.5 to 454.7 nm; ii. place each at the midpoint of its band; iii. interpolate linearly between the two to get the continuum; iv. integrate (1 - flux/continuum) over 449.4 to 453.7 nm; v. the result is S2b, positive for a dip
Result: -0.329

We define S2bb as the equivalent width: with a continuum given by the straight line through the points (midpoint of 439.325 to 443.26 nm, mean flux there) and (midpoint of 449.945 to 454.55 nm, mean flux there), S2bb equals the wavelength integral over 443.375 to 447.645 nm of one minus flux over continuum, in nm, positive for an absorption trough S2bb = -0.077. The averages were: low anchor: 10.6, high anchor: 11.8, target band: 11.3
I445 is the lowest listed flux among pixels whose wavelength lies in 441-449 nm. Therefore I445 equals 8.4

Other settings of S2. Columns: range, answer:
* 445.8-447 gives 10.9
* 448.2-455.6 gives 11.8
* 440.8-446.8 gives 11.1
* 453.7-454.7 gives 11.2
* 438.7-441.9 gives 10.3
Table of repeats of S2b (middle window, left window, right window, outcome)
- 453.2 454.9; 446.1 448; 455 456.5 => 0.129 nm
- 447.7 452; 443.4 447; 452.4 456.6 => -0.282 nm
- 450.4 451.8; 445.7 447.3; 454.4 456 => -0.143 nm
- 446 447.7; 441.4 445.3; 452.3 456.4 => 0.035 nm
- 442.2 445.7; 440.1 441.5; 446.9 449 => -0.147 nm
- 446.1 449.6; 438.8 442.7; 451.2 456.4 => -0.025 nm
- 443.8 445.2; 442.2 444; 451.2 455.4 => -0.049 nm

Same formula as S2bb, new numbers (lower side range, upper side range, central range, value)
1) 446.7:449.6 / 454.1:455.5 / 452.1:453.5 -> 0.01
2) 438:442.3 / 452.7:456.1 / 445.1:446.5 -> -0.05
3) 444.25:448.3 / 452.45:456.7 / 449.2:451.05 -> -0.16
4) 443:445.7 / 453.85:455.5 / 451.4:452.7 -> -0.12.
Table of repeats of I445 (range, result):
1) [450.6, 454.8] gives 9.11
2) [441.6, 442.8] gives 8.66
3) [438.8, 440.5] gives 9.2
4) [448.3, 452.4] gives 8.6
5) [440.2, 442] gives 9.18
